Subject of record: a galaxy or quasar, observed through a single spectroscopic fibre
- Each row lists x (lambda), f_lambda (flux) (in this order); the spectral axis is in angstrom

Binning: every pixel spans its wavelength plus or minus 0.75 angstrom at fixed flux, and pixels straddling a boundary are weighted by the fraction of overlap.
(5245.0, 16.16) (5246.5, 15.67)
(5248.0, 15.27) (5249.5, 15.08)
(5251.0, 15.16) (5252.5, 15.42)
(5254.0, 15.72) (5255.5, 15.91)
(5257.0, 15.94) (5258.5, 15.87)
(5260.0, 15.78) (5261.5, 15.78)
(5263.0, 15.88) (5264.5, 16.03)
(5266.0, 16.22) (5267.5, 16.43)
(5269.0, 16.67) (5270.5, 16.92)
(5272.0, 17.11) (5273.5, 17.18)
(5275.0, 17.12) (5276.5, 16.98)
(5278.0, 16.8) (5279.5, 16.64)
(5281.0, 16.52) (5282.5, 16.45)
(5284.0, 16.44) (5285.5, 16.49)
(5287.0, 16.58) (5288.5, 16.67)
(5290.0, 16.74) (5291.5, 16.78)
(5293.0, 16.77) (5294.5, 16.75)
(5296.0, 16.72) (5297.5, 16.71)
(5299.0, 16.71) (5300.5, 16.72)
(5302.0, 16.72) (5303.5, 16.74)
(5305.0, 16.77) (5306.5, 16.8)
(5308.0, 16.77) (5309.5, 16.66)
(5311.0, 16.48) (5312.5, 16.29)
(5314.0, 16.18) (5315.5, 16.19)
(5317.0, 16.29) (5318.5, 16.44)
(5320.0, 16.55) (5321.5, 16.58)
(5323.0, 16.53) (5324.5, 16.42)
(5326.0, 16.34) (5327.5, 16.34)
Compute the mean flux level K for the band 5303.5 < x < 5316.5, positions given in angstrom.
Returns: 16.5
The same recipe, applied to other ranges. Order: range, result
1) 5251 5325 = 16.5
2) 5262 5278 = 16.6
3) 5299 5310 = 16.7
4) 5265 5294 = 16.7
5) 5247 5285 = 16.2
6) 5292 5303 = 16.7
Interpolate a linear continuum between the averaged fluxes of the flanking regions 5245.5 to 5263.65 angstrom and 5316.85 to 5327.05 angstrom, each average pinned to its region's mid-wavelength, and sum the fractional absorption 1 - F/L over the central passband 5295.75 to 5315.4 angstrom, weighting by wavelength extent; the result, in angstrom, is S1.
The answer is -0.4 angstrom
